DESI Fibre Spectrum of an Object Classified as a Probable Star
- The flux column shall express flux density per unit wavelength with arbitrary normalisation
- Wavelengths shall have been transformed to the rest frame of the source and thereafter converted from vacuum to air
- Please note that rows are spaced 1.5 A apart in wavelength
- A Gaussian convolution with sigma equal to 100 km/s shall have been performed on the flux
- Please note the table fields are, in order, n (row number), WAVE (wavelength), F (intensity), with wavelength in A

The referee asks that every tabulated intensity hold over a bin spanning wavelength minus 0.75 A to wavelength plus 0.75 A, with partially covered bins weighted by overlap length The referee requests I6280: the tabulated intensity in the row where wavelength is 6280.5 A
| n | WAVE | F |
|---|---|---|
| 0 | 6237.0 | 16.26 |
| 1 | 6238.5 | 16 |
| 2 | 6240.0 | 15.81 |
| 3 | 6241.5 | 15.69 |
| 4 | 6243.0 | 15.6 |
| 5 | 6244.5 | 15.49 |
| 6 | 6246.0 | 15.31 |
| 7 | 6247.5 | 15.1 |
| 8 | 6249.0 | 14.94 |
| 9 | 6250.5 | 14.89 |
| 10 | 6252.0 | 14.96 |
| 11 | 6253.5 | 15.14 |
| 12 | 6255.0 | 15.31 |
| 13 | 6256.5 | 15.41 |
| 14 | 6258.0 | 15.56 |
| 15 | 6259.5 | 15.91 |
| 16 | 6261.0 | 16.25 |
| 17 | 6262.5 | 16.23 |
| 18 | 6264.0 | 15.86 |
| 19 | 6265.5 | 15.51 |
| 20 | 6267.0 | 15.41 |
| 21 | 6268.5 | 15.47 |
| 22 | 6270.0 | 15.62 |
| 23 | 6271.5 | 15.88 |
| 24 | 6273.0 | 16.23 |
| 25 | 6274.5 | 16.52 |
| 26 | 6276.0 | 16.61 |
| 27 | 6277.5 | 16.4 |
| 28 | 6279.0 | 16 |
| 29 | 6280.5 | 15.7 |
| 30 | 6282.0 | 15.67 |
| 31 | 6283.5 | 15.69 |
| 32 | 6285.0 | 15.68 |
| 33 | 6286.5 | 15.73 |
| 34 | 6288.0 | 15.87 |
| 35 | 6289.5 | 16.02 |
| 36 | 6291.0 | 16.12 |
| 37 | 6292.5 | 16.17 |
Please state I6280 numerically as 15.7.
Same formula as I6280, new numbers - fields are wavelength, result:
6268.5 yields 15.47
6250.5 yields 14.89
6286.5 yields 15.73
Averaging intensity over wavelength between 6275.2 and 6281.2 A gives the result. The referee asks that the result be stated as 16.2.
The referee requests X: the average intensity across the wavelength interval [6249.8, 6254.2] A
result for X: 15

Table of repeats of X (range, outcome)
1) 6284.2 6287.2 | 15.7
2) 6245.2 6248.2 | 15.2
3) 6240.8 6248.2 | 15.4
